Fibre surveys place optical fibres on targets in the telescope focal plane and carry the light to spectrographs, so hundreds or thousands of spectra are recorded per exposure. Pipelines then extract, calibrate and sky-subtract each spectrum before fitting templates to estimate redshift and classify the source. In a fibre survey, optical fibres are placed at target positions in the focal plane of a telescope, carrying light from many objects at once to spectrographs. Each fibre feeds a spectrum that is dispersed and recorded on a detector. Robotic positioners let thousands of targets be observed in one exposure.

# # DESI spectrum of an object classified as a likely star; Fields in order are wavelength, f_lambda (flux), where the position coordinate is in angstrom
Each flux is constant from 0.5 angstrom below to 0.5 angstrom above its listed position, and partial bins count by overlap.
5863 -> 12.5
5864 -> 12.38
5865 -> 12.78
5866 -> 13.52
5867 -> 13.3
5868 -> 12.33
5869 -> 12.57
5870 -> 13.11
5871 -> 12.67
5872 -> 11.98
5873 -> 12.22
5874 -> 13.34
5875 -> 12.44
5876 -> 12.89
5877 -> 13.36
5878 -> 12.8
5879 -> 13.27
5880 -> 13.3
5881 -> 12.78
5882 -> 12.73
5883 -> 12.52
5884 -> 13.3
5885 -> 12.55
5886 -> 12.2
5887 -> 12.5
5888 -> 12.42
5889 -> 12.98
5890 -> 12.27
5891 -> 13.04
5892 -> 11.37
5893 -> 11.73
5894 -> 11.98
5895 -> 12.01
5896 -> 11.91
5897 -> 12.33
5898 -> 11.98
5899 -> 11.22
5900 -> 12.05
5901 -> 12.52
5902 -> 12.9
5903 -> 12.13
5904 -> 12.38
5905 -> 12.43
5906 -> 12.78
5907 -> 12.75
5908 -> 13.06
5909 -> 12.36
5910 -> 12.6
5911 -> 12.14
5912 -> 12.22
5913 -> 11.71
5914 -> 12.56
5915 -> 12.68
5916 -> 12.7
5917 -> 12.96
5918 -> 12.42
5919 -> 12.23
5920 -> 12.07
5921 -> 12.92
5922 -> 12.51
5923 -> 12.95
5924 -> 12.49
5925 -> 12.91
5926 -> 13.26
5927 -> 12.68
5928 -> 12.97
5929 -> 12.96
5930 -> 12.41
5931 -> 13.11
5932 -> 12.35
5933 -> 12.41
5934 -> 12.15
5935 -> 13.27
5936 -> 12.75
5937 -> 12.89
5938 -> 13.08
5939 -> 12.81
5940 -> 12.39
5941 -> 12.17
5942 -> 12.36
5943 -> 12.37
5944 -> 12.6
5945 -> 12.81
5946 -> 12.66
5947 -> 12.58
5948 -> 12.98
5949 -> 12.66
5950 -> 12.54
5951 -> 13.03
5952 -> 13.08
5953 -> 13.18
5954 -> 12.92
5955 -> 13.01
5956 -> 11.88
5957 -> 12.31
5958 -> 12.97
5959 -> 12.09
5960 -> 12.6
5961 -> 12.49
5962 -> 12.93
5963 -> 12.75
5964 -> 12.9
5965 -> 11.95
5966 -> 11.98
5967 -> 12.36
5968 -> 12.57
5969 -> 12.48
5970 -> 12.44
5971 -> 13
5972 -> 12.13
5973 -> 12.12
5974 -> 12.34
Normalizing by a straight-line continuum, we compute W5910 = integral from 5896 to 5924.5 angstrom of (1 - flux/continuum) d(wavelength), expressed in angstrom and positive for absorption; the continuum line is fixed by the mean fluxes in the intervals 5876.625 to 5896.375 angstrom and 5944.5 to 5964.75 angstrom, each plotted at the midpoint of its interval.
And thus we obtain 0.4 angstrom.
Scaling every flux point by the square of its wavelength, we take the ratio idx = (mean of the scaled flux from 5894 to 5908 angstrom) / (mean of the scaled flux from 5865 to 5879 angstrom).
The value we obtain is 0.97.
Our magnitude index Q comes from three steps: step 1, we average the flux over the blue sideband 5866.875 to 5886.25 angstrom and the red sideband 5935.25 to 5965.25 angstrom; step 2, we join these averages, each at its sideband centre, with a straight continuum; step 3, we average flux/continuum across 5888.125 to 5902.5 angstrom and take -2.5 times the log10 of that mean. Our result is 0.05 mag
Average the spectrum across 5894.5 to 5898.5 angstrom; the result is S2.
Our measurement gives 12.1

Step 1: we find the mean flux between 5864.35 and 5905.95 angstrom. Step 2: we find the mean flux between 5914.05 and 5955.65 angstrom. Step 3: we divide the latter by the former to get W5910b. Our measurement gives 1.0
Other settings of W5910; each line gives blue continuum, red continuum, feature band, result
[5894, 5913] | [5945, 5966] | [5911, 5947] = -0.4 angstrom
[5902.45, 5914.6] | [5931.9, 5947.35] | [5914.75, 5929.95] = -0.2 angstrom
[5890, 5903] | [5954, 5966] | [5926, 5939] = -0.5 angstrom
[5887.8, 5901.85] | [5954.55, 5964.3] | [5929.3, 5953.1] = -0.4 angstrom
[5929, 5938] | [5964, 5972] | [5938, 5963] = -0.2 angstrom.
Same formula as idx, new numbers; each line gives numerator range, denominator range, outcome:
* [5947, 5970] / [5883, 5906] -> 1.05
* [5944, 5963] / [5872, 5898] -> 1.04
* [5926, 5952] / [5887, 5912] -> 1.05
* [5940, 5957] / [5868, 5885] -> 1.01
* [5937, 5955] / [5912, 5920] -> 1.04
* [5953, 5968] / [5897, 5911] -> 1.03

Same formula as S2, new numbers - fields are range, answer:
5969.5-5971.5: 12.7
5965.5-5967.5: 12.2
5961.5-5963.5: 12.8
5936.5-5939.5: 12.9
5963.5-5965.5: 12.4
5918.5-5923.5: 12.5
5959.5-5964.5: 12.7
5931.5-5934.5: 12.3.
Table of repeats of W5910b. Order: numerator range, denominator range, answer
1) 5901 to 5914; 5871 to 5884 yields 0.97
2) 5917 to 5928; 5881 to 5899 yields 1.03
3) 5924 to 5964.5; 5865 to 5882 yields 0.99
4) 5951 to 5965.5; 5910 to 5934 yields 1.01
